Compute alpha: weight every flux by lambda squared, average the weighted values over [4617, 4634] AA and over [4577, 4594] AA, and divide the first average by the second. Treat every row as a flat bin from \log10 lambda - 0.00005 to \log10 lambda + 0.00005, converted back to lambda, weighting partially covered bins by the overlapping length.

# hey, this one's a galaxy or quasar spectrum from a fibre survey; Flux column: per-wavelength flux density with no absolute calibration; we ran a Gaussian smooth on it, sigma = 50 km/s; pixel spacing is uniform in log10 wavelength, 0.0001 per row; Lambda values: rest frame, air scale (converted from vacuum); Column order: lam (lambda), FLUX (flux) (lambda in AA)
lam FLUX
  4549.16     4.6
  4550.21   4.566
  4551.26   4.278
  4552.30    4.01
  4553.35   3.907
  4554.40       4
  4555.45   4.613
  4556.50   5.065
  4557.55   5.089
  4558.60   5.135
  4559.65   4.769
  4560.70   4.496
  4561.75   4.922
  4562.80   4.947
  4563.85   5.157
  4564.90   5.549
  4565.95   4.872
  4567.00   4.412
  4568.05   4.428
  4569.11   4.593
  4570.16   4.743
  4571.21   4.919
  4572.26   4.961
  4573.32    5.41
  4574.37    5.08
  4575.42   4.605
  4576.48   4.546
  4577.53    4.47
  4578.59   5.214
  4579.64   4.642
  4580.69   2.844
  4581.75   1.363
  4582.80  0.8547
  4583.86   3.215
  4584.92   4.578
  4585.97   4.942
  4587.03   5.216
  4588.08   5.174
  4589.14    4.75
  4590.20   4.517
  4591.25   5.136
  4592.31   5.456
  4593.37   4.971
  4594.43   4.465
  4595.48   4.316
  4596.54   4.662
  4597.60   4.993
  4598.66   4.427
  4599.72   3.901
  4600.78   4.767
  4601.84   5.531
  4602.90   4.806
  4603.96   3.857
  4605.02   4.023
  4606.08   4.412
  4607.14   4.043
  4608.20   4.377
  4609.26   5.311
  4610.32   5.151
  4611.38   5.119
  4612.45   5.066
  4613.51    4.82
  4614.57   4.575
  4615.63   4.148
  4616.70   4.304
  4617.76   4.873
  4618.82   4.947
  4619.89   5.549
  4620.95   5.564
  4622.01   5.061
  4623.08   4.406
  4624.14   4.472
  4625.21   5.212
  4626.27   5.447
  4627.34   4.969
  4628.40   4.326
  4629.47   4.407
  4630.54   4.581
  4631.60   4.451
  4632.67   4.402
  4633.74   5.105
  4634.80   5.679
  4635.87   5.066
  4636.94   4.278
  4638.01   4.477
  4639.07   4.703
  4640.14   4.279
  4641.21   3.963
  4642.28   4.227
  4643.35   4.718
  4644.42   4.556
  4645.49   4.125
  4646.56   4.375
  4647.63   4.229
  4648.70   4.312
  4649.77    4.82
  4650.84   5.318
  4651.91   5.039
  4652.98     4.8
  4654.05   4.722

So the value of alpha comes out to 1.2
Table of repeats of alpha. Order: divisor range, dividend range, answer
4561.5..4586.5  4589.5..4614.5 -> 1.09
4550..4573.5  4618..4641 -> 1.05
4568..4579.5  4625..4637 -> 1.03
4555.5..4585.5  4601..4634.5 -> 1.09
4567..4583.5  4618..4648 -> 1.16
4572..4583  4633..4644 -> 1.17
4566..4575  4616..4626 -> 1.05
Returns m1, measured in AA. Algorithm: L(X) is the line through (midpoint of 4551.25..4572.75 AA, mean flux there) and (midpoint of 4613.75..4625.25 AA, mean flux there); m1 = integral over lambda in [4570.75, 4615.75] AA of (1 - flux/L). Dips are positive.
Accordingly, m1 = 2.5 AA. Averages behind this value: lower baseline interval 4.72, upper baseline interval 4.81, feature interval 4.51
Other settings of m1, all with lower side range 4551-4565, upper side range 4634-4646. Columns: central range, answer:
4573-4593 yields 1.5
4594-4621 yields -0.4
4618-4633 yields -0.8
